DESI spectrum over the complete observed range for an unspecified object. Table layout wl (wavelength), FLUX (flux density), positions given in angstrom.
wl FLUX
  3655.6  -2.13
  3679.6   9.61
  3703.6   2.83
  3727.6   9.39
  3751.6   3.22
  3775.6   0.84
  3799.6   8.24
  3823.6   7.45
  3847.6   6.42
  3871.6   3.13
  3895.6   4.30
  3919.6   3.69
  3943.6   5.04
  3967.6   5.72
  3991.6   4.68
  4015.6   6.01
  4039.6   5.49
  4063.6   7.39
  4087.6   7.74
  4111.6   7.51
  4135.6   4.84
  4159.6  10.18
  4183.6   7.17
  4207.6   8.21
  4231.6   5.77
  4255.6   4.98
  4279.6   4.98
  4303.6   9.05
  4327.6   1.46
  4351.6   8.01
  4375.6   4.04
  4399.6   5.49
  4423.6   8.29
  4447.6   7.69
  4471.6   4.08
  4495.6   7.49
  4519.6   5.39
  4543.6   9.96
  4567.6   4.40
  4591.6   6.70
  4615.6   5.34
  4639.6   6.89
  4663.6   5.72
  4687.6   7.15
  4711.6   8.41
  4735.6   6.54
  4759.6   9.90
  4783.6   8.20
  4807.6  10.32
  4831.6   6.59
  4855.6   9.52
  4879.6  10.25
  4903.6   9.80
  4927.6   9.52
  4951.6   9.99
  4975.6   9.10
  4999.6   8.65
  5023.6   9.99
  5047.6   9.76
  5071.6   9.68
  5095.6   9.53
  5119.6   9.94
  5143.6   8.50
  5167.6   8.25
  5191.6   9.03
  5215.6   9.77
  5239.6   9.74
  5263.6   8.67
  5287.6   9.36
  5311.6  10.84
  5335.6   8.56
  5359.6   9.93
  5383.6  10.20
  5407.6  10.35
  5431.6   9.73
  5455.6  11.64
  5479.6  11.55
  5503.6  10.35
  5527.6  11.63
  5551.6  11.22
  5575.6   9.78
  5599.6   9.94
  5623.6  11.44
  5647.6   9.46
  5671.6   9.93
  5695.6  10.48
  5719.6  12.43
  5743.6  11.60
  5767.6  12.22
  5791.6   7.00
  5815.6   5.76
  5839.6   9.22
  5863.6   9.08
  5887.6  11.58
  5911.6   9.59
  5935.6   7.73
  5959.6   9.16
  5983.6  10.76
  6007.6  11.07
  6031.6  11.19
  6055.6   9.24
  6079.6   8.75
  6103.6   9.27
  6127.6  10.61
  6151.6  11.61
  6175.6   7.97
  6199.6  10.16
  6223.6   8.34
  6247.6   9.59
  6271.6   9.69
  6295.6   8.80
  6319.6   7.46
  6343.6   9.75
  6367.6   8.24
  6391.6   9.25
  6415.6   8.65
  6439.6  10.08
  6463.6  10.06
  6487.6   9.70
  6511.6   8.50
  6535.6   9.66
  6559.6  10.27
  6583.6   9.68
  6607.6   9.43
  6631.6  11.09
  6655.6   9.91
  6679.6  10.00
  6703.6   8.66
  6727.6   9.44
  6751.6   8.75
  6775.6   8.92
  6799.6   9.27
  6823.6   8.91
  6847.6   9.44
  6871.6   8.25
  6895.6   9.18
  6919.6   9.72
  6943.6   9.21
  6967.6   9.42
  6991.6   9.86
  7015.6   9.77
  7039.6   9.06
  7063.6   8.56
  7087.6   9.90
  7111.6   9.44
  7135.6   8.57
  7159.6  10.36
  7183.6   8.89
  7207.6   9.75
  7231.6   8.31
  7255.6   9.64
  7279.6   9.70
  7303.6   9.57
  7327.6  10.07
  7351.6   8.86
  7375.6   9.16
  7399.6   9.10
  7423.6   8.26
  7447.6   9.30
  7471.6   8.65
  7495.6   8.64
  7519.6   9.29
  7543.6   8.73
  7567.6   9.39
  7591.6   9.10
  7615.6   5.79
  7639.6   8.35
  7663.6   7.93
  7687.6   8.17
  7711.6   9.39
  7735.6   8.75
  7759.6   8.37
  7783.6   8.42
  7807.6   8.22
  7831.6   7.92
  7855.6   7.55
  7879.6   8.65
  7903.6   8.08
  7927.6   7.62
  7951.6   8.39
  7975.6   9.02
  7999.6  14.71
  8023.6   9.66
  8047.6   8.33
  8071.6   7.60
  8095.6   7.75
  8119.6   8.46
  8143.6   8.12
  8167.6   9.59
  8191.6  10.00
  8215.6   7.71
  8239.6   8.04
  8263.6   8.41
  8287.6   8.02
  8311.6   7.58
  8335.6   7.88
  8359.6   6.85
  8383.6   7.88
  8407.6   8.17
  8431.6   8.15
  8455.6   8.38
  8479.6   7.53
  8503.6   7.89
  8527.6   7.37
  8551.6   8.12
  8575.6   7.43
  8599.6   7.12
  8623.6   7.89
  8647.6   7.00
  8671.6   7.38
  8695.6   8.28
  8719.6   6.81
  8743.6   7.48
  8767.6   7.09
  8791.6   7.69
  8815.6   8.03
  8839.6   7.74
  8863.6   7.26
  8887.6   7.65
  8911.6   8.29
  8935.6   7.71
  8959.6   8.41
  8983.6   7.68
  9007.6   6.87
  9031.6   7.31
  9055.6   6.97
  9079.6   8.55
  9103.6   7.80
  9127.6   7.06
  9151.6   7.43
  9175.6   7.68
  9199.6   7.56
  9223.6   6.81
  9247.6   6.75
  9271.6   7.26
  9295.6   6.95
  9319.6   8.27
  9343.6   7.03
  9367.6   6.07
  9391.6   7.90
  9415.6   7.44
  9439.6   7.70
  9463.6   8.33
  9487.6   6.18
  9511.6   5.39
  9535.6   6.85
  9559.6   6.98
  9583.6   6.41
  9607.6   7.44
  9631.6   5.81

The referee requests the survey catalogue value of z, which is 0.217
